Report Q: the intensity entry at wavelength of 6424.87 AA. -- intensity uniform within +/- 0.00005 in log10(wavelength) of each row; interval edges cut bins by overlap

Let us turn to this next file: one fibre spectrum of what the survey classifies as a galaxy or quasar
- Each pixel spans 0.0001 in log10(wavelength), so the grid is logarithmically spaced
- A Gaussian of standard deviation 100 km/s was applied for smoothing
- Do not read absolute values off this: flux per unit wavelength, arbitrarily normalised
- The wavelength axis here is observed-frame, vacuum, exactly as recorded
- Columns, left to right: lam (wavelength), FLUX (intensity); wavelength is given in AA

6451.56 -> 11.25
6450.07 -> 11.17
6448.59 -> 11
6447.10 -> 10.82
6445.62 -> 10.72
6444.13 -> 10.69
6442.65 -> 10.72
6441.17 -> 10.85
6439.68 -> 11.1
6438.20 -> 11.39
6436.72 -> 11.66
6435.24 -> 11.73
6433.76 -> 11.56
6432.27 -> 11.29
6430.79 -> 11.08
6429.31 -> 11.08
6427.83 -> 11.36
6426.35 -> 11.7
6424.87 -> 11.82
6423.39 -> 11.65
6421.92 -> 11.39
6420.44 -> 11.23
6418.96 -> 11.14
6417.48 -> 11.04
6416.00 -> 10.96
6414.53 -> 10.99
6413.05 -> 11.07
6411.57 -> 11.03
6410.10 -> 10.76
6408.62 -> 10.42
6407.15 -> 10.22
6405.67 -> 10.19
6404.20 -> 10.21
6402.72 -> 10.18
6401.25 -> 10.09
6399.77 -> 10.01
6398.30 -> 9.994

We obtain 11.82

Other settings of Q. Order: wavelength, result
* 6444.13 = 10.69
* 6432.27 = 11.29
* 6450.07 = 11.17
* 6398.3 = 9.994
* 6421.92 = 11.39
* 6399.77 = 10.01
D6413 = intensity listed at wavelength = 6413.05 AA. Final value 11.07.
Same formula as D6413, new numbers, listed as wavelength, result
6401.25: 10.09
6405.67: 10.19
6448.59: 11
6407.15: 10.22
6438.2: 11.39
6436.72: 11.66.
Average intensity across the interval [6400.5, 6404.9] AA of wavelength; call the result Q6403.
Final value 10.1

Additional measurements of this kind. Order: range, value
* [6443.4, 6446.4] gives 10.7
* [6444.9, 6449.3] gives 10.8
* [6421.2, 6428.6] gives 11.6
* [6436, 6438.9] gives 11.5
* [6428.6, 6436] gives 11.3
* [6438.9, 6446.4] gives 10.8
